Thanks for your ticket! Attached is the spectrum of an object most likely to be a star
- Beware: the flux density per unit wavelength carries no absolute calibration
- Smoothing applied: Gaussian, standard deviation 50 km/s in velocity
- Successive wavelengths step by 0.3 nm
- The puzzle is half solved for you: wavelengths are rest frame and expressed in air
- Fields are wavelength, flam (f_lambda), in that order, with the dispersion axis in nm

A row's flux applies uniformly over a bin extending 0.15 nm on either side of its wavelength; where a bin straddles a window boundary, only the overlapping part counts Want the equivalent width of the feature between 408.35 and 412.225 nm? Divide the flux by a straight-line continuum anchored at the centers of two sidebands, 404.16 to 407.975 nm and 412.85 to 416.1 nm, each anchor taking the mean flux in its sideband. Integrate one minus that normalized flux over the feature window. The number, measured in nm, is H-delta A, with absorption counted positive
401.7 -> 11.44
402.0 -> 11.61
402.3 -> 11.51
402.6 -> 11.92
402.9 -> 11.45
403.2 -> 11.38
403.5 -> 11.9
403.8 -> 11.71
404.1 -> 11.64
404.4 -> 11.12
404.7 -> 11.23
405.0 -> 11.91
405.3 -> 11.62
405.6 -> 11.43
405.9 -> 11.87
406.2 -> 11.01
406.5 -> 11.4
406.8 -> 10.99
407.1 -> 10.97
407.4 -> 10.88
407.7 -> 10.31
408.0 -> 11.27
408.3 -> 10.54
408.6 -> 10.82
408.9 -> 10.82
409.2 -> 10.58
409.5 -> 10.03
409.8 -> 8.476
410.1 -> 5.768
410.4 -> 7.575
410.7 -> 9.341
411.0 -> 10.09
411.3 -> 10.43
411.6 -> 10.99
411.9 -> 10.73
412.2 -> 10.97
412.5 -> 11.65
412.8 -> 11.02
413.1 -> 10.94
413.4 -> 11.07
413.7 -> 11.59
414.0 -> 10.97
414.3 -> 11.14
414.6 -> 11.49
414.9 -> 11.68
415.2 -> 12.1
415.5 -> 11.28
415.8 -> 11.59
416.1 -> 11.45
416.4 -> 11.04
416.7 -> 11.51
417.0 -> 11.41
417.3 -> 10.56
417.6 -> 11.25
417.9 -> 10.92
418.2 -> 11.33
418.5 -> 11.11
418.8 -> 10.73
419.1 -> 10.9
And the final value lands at 0.54 nm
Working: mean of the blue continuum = 11.2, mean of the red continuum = 11.4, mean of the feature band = 9.72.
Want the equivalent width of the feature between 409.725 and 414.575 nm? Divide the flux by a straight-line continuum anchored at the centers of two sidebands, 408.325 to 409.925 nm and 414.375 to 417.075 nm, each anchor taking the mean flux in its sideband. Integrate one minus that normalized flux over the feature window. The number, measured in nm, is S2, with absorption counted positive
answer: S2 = 0.264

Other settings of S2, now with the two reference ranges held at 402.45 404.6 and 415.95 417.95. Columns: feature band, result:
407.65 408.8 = 0.07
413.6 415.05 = -0.01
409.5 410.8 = 0.39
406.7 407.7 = 0.05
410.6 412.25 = 0.13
